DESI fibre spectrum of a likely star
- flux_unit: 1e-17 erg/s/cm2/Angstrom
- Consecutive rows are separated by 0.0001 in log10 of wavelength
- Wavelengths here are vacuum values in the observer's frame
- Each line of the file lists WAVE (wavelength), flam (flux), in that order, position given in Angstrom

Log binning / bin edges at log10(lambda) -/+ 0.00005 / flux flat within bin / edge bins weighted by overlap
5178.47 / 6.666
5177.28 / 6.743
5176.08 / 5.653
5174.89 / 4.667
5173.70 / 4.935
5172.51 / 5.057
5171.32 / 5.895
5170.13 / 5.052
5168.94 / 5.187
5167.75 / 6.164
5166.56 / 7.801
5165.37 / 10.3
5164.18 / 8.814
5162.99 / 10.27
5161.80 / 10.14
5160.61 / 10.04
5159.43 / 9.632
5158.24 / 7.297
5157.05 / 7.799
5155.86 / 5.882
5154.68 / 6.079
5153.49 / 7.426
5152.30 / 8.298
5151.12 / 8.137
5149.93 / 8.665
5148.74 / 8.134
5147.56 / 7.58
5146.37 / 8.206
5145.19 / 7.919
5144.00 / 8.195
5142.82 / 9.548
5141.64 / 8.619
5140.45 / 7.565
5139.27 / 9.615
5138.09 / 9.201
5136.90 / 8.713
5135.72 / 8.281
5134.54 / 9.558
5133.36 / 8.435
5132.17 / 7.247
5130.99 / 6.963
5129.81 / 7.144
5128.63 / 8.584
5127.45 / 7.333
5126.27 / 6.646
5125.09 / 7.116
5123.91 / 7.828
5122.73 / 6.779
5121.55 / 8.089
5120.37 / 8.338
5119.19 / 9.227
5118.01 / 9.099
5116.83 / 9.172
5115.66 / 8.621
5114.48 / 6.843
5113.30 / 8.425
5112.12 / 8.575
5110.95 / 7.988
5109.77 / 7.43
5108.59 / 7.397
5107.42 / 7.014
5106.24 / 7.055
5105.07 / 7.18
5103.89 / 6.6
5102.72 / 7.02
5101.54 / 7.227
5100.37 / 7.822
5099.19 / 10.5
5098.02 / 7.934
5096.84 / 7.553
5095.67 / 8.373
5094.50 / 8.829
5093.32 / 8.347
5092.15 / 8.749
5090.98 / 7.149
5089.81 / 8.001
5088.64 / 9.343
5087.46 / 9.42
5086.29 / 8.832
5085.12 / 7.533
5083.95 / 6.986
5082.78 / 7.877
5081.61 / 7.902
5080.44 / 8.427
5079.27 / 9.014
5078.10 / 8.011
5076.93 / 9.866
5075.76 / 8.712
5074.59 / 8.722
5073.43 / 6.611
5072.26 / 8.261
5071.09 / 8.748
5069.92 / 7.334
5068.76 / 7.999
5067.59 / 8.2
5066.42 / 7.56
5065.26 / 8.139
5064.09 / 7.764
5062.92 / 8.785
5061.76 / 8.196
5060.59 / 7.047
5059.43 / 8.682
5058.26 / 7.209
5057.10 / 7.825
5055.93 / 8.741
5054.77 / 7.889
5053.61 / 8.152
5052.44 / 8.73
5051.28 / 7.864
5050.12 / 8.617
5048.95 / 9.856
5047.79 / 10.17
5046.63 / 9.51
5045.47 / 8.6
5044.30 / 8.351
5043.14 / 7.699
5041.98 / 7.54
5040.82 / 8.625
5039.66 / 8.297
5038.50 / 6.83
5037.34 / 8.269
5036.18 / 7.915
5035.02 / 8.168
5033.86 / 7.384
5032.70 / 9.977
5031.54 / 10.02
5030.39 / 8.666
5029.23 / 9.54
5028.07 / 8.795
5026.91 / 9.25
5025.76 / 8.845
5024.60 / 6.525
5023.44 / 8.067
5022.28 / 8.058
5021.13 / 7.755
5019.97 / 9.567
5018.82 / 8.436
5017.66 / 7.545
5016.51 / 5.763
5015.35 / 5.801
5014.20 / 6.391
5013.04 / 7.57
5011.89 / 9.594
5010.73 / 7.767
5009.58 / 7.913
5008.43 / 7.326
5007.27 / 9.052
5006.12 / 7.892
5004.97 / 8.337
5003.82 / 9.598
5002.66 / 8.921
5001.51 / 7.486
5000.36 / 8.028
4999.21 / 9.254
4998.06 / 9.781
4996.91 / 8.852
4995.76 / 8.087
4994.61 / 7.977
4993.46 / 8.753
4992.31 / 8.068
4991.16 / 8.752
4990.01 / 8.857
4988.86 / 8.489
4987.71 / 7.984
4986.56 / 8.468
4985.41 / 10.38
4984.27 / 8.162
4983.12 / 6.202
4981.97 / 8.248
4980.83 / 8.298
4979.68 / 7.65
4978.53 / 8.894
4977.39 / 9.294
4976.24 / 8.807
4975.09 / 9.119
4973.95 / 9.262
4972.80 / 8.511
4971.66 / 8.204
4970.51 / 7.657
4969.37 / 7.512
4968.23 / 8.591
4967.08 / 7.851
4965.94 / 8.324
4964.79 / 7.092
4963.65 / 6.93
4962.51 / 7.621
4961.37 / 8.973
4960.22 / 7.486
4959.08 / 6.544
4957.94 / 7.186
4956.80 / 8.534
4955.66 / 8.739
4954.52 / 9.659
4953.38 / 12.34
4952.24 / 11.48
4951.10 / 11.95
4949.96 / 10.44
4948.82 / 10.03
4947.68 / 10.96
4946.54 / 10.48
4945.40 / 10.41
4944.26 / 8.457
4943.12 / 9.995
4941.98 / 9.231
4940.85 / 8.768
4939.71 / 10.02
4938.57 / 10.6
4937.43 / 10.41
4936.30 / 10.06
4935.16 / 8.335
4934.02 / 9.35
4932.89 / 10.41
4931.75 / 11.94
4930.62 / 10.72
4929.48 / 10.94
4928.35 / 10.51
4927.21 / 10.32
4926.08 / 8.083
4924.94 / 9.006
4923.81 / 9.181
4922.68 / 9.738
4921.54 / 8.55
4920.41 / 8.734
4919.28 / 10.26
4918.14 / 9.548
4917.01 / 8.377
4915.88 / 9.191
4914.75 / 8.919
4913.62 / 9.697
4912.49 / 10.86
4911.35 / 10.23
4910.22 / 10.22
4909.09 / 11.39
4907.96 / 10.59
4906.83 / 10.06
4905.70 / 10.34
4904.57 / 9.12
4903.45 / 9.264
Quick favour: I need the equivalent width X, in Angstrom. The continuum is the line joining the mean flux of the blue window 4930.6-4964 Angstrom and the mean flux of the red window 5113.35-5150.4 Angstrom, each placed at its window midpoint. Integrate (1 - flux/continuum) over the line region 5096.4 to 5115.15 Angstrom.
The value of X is 1.6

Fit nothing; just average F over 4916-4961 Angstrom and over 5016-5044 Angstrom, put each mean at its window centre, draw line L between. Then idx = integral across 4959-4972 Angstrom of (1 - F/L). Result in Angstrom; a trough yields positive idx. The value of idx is 2.1 Angstrom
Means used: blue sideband 9.68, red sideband 8.24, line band 7.77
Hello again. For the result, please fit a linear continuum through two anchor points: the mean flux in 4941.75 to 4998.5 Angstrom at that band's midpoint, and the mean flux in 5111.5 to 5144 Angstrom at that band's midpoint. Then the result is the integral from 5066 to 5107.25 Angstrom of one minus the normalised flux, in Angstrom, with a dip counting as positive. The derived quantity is 1.3 Angstrom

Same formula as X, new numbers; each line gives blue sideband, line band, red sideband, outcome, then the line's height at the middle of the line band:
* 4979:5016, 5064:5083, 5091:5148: -0.19 Angstrom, 8.12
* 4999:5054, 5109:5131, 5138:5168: 1.12 Angstrom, 8.35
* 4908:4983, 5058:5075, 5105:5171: 1.06 Angstrom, 8.49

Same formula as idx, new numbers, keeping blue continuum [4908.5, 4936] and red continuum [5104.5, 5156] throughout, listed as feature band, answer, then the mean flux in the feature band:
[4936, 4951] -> -0.72 Angstrom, 10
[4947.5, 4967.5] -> 1.05 Angstrom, 8.98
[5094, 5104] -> 0.25 Angstrom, 8.05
